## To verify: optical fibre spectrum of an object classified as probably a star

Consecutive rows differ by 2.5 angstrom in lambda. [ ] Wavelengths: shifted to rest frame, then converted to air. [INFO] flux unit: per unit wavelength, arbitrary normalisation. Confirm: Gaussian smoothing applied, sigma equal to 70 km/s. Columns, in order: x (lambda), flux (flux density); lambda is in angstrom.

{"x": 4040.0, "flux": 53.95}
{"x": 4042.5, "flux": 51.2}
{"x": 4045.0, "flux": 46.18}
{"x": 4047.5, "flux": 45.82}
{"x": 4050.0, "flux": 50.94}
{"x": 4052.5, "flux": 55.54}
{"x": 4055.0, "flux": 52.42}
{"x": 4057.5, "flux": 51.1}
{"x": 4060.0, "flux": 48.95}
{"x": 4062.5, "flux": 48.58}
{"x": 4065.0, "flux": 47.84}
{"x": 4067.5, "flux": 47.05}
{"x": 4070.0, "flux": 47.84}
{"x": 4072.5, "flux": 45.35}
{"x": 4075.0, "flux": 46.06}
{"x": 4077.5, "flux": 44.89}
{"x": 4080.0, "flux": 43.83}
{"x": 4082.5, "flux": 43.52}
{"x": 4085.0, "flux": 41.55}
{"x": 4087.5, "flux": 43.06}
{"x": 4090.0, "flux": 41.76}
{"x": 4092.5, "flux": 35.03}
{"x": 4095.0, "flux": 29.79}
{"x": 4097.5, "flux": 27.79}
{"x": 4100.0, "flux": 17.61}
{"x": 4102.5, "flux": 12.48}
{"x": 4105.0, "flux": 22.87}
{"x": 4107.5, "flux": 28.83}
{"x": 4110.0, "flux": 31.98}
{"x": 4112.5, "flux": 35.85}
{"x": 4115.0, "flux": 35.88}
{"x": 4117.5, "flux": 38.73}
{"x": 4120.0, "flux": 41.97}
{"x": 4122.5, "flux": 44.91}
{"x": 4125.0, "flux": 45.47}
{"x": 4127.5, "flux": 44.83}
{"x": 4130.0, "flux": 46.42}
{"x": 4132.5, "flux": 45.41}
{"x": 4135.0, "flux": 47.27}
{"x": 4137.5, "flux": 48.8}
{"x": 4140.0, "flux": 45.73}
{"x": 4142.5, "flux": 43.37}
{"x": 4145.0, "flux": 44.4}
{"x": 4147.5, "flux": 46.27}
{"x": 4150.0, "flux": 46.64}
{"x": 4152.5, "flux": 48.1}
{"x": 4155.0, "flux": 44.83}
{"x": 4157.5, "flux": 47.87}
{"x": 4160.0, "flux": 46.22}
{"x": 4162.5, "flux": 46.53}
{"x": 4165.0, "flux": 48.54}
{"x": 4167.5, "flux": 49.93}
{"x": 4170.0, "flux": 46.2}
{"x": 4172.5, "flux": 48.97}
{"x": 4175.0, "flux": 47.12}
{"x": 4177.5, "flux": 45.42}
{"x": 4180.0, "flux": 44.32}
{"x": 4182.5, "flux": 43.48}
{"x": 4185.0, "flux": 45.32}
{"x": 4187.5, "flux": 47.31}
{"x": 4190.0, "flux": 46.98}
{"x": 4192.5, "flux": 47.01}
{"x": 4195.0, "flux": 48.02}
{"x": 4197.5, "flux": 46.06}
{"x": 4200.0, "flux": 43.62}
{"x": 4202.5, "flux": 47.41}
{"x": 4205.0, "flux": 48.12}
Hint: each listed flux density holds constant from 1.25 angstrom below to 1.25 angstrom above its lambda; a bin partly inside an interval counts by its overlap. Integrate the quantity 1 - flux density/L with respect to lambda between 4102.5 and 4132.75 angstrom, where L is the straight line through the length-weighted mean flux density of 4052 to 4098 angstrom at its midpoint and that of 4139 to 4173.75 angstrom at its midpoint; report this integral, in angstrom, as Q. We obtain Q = 5.5 angstrom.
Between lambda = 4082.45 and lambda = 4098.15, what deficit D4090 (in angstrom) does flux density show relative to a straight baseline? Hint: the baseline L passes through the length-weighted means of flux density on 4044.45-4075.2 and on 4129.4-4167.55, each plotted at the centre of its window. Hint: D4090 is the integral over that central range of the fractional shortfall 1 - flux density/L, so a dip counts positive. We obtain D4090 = 3.5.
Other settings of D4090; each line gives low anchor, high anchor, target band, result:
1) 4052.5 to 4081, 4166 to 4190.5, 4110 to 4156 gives 3.2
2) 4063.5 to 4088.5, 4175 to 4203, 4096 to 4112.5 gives 7.5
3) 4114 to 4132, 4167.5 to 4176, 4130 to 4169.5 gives -1.0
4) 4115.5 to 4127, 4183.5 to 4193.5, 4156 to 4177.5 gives -1.1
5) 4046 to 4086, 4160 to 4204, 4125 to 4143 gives 0.4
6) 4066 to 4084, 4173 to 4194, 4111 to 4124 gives 1.8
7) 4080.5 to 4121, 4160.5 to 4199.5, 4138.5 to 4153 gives -1.7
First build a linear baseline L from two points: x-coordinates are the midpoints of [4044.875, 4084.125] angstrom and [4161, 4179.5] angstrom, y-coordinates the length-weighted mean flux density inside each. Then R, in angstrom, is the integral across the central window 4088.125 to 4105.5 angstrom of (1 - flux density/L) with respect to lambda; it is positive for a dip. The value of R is 7.4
